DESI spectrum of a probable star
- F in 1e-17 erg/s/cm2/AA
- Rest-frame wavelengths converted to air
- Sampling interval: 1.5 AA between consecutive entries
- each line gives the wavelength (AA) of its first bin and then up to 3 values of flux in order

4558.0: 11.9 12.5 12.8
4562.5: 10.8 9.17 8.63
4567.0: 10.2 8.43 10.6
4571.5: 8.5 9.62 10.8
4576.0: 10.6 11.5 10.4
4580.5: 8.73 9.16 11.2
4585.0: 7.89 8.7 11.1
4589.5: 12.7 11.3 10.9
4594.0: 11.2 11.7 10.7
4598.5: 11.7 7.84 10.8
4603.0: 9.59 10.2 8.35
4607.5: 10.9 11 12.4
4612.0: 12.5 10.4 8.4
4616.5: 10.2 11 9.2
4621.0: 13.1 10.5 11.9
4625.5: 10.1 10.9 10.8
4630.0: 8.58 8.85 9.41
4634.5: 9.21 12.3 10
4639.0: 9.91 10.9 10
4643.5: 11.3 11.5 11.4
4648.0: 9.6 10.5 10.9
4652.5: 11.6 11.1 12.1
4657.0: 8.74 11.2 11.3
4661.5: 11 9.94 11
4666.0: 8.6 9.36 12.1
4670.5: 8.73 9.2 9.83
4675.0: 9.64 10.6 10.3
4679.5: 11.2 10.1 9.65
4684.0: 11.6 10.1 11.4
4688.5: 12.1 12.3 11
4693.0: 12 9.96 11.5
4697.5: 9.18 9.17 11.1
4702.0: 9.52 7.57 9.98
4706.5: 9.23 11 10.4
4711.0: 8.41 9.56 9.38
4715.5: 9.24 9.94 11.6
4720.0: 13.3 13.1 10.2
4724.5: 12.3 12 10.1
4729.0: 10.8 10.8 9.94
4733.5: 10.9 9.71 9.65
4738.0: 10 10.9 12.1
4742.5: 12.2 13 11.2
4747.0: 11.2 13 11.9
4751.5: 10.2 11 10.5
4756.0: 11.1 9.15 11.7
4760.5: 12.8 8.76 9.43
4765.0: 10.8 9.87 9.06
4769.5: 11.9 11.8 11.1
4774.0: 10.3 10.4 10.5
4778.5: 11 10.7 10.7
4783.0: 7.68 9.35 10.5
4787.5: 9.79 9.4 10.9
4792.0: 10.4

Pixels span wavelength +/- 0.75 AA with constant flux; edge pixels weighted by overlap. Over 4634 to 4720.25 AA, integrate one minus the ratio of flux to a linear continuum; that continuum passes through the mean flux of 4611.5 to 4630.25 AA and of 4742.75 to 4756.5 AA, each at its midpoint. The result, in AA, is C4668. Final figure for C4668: 4.4 AA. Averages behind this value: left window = 10.6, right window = 11.5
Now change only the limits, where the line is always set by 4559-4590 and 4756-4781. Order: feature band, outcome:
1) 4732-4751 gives -1.28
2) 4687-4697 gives -0.95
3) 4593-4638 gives -0.95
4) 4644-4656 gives -0.87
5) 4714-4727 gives -1.02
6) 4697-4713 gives 1.36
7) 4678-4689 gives -0.43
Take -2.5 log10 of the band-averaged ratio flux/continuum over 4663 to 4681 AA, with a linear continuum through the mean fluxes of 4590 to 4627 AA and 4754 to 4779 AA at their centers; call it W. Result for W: 0.063 mag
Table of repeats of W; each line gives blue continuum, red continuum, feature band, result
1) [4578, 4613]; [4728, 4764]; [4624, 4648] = 0.02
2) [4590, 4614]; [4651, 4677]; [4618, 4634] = 0.03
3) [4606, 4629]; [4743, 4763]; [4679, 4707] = 0.06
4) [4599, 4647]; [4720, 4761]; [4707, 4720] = 0.09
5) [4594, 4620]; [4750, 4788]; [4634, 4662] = -0.03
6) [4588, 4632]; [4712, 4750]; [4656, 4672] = 0.07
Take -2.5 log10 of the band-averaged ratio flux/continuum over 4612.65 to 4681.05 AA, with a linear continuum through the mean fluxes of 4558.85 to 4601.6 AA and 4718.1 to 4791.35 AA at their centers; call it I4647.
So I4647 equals 0.01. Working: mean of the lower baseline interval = 10.3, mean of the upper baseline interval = 10.8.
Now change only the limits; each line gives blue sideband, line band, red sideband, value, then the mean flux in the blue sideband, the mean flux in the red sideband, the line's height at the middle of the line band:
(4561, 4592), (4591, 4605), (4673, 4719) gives -0.05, 10.1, 10.3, 10.1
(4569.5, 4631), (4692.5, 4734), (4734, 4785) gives 0.02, 10.4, 10.7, 10.6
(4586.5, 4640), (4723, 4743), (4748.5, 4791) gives -0.03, 10.5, 10.5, 10.5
